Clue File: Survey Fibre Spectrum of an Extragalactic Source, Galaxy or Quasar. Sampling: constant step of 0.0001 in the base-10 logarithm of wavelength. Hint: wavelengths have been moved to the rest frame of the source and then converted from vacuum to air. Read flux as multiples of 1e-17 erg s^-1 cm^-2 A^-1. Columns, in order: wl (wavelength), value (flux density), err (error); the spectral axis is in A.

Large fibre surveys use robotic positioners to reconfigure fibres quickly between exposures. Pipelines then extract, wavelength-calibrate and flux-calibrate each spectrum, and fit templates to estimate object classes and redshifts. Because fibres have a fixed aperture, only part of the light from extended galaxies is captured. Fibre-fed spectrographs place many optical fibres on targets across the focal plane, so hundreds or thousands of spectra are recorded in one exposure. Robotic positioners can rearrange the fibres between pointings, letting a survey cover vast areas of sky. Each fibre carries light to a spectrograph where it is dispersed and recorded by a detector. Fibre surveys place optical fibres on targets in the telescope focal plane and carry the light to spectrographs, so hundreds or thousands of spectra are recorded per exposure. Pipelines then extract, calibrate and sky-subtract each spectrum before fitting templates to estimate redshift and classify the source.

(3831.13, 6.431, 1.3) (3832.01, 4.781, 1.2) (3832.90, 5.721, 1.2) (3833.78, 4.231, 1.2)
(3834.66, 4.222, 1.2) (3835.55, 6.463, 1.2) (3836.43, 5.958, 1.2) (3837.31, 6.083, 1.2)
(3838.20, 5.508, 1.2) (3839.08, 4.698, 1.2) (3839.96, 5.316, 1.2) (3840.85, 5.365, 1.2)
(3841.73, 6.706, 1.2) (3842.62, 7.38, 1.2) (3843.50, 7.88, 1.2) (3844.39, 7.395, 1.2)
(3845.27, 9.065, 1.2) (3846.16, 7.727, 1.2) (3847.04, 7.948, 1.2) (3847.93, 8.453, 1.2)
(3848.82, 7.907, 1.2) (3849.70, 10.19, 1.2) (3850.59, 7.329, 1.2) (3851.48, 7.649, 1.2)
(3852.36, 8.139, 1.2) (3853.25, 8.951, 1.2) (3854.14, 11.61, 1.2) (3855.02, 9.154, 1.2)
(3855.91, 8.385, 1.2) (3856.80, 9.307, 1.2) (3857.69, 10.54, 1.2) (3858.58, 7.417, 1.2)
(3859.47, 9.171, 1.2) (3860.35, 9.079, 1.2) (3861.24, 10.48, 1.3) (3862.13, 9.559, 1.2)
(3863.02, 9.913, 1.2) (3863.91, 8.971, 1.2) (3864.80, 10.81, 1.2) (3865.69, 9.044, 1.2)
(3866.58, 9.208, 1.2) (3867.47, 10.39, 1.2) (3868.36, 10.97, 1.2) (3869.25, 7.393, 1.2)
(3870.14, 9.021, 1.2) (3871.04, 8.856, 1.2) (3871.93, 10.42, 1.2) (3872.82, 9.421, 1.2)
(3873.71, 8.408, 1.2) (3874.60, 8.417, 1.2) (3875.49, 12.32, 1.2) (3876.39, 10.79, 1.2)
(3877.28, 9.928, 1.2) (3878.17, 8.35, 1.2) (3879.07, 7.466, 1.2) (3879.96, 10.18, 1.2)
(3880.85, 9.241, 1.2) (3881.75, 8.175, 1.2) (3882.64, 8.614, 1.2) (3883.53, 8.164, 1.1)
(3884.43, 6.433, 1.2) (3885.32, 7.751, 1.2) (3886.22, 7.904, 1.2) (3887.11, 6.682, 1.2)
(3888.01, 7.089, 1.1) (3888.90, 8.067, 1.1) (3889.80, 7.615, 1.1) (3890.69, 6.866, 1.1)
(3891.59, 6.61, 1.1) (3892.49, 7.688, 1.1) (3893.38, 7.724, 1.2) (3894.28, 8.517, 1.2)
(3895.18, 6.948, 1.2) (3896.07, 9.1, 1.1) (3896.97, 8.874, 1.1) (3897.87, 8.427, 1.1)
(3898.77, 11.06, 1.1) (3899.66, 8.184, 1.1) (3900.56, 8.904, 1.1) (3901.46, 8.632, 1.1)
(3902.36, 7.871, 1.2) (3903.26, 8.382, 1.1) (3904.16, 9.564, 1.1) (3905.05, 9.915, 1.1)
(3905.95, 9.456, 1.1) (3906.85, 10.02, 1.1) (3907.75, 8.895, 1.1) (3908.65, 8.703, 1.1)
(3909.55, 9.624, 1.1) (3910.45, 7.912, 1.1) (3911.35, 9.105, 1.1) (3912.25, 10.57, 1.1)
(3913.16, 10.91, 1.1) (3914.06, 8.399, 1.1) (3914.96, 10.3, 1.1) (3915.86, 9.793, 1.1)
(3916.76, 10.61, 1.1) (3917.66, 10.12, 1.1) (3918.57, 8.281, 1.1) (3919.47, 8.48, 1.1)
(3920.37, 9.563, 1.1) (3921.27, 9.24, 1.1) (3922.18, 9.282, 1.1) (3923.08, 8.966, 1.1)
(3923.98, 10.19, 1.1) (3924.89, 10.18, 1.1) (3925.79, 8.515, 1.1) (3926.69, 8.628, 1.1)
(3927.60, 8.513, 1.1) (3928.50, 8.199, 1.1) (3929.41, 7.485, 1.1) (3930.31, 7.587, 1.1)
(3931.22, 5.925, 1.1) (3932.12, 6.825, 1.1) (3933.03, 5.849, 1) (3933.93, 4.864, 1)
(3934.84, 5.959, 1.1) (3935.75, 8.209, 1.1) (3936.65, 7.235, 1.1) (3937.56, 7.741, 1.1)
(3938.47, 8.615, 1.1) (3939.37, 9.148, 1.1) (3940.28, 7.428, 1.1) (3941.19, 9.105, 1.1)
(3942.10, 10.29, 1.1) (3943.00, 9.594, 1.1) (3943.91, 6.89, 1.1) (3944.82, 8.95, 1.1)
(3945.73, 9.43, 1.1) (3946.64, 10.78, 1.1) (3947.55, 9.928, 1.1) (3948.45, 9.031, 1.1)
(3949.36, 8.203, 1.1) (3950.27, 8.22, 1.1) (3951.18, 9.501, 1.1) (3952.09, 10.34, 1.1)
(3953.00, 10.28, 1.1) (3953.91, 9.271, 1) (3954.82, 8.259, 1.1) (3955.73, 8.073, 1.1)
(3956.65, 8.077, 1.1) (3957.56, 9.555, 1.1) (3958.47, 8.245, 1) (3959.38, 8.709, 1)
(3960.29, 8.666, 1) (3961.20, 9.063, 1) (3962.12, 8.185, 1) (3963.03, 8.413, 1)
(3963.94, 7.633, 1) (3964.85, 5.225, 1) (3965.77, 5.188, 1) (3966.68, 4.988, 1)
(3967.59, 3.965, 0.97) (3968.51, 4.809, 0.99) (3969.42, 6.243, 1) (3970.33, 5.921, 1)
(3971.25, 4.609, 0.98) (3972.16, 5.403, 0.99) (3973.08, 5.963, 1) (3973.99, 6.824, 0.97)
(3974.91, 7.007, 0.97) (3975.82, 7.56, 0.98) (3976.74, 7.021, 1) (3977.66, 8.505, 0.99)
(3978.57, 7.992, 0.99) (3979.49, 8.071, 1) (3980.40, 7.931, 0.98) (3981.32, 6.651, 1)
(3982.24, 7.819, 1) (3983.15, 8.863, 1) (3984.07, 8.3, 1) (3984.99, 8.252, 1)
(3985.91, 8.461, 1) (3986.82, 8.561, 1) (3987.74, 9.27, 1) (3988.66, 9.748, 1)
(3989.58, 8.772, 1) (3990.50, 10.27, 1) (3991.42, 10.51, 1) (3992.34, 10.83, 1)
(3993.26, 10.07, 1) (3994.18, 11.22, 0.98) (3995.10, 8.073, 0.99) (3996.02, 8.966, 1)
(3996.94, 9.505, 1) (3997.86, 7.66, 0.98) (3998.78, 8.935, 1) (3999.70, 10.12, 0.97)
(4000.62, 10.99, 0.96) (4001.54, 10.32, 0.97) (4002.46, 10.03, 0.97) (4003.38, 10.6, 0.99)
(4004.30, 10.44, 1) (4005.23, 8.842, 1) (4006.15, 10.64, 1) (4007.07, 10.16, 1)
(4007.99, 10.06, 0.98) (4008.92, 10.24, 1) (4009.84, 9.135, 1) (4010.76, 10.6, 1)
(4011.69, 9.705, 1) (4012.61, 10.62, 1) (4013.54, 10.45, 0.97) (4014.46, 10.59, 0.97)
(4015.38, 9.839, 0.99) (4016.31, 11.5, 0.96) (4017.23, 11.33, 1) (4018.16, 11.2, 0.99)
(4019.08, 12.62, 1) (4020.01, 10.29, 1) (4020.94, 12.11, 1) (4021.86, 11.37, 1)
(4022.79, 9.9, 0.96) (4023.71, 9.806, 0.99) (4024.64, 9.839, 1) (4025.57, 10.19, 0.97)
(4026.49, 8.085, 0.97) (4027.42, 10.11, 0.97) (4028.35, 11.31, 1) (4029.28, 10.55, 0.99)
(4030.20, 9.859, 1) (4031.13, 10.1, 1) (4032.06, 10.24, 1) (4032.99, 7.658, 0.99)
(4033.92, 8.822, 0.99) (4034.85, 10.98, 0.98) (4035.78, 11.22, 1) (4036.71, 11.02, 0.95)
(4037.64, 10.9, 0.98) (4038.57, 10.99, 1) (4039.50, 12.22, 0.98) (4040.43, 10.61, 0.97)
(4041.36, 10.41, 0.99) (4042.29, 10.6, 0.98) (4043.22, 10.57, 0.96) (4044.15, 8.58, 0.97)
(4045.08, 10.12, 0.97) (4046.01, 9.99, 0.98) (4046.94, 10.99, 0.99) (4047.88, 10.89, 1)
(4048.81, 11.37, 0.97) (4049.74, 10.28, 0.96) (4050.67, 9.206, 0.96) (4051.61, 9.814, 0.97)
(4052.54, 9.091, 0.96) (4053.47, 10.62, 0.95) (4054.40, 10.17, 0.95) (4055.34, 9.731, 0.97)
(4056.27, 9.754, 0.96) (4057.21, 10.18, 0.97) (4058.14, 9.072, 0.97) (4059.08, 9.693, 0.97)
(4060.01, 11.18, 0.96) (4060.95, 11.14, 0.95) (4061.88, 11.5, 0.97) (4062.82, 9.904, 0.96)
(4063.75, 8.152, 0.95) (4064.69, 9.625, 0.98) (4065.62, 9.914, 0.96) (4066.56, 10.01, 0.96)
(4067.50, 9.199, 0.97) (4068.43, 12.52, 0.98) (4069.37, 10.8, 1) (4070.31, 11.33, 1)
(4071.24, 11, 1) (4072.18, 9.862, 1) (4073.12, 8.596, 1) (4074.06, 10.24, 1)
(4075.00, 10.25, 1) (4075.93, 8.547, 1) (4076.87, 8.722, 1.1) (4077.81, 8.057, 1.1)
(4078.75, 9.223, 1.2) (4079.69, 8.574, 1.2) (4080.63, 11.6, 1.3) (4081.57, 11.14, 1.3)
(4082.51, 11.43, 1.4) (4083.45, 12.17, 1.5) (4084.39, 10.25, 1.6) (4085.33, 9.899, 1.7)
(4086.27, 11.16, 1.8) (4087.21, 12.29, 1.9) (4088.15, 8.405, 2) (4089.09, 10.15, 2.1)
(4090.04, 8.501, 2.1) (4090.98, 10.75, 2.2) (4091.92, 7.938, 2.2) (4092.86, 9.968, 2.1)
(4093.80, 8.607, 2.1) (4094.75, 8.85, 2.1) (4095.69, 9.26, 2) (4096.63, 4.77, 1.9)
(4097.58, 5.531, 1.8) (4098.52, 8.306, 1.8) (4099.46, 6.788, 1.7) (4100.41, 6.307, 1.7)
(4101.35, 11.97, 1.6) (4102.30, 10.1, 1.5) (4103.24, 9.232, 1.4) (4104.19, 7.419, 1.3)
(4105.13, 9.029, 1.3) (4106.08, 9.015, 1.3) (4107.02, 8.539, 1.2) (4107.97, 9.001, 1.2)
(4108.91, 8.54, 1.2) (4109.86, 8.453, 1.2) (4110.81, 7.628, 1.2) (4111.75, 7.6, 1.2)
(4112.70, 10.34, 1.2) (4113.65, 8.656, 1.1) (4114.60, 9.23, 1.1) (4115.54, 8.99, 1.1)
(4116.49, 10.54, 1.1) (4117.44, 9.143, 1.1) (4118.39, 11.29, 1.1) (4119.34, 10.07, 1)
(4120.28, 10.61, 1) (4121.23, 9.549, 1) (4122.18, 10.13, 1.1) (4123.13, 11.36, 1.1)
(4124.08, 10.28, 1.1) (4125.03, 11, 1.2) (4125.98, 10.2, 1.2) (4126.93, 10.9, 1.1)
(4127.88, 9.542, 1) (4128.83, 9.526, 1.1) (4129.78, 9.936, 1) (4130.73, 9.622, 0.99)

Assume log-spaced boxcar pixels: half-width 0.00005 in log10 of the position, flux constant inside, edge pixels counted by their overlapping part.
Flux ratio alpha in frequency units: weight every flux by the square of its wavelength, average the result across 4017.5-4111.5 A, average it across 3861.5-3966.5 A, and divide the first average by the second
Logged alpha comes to 1.2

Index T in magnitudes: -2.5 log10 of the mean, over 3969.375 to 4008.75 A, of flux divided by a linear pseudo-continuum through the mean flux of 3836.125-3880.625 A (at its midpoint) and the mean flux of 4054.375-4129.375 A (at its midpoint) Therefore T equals 0.060 mag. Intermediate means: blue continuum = 8.63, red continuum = 9.61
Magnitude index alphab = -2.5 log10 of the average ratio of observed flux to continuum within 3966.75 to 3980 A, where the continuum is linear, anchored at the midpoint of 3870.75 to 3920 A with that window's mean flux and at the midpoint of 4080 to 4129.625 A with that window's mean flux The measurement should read 0.38 mag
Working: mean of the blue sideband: 8.82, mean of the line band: 6.39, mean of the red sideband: 9.46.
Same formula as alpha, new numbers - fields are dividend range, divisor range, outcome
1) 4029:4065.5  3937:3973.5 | 1.35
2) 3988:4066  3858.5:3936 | 1.24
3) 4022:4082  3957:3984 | 1.48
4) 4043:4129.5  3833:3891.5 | 1.31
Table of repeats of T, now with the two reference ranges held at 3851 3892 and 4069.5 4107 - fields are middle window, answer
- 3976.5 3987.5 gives 0.13 mag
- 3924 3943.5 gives 0.14 mag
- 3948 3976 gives 0.21 mag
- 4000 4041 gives -0.13 mag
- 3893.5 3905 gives 0.03 mag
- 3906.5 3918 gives -0.07 mag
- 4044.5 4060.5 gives -0.09 mag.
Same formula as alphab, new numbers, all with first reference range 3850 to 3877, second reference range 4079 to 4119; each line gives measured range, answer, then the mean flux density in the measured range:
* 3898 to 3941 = 0.080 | 8.68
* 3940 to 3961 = 0.037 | 9.01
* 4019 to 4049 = -0.125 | 10.4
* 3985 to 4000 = -0.011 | 9.39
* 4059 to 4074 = -0.116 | 10.3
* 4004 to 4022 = -0.142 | 10.6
